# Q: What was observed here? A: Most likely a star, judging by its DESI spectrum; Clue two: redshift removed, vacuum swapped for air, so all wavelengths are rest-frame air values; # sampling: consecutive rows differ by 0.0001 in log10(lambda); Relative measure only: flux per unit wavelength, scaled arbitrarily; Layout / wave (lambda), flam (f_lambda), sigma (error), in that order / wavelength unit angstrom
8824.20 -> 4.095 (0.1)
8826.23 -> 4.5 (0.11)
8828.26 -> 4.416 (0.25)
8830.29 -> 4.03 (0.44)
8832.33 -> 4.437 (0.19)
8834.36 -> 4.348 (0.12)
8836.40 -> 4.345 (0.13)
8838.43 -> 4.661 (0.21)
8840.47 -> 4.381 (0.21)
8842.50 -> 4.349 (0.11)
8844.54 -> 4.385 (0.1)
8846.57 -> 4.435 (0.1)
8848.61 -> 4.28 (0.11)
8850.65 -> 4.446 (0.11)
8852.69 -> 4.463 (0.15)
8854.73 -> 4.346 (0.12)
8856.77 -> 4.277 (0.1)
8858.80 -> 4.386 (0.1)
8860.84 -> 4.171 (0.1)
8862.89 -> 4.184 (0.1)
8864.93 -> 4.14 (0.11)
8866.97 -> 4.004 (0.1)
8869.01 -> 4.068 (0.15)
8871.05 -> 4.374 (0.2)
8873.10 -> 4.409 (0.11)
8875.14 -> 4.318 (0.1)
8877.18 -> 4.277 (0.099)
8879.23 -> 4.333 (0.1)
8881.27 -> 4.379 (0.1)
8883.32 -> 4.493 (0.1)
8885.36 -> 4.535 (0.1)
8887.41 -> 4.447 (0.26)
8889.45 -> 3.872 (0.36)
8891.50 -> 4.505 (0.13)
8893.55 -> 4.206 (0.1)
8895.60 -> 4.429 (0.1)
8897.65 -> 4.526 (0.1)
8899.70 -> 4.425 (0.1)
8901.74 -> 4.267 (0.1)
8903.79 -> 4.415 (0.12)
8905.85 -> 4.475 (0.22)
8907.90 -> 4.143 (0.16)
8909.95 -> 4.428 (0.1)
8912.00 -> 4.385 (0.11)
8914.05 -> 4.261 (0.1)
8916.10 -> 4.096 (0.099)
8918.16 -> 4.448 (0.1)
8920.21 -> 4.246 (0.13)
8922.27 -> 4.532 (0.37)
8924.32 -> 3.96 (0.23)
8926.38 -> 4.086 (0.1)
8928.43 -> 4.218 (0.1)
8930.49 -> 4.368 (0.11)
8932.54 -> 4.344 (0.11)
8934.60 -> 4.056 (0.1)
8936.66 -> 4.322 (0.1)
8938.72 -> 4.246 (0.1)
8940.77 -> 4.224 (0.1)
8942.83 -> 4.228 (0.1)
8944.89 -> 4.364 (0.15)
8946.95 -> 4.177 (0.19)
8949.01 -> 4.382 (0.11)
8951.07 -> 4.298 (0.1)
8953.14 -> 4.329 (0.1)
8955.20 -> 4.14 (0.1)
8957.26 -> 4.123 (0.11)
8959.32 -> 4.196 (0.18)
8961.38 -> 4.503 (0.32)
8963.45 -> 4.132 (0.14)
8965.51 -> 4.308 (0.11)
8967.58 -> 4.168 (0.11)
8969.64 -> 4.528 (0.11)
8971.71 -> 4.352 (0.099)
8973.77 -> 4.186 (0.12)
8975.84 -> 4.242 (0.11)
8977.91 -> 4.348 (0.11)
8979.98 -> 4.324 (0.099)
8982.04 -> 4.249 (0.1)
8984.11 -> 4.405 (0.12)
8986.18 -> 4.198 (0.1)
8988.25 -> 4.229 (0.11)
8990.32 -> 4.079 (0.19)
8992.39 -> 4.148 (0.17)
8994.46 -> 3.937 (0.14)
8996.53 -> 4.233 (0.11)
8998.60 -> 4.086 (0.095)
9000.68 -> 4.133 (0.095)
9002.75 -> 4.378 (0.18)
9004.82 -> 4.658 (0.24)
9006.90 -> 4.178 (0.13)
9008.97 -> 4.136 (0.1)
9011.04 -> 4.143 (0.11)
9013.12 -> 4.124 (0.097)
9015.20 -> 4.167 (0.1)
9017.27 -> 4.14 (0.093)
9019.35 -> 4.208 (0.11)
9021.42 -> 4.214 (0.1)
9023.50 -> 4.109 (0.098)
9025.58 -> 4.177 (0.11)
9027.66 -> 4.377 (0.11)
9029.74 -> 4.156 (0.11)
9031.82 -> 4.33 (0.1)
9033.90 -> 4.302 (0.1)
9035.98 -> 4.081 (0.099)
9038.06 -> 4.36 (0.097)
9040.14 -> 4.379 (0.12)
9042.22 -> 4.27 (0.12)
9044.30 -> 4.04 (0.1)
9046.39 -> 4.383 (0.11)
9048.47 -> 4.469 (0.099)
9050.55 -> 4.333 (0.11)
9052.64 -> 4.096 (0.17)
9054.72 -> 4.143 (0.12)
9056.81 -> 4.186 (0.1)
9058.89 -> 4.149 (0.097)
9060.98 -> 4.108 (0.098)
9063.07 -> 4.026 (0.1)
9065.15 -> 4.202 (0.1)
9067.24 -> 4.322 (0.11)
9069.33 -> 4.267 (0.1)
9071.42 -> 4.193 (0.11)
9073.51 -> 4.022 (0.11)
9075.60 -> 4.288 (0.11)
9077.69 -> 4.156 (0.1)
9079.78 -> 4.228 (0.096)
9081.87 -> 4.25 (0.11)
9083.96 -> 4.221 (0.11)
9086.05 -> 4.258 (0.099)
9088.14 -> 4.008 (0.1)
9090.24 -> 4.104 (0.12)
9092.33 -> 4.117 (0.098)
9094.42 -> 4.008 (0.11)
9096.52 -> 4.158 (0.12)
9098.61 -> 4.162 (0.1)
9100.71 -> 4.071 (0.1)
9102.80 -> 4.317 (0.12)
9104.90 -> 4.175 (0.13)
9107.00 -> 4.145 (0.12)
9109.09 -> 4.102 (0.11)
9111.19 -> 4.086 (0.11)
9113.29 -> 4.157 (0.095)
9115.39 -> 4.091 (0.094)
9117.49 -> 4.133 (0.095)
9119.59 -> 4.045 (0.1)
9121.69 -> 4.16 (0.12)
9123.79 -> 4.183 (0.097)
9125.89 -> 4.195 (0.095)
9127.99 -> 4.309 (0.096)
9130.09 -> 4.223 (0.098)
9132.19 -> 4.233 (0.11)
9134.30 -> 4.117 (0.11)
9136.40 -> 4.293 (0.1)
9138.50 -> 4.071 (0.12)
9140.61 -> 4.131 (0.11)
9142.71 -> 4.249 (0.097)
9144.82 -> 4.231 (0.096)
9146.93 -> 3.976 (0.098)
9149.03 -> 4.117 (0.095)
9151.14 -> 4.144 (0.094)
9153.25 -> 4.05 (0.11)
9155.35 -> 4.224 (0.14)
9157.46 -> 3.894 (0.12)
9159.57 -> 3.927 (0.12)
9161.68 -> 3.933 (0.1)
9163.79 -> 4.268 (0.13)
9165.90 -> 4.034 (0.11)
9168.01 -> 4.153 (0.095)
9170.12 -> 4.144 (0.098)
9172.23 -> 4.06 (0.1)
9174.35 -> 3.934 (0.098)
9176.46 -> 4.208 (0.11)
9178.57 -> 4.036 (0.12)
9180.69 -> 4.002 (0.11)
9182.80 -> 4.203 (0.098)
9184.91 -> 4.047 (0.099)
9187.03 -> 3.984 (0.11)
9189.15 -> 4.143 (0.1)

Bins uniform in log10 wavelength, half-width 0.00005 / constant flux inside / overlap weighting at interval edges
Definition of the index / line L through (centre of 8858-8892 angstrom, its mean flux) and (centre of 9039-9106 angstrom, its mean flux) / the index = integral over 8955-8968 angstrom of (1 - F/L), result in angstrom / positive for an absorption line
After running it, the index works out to 0.0 angstrom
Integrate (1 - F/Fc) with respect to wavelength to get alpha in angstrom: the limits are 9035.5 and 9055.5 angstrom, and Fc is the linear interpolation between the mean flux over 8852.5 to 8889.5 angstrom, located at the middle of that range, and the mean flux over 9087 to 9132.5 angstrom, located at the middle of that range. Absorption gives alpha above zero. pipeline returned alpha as -0.4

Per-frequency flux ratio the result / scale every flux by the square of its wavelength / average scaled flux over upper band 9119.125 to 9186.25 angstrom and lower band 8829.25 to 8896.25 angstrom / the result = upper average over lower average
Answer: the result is 1.0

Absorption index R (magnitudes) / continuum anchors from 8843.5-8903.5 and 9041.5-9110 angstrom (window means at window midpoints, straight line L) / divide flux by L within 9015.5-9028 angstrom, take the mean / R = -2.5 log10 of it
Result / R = 0.01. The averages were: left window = 4.32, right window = 4.18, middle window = 4.19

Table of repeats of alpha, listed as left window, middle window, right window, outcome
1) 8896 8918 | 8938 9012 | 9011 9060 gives 0.6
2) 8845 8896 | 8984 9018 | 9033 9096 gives 0.3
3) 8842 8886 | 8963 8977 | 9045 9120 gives -0.1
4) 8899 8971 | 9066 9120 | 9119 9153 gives 0.4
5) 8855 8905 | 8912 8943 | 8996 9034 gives 0.2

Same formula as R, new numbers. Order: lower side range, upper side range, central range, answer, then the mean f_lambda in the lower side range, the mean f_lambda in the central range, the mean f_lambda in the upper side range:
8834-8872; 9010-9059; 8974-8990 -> 0.00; 4.32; 4.27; 4.22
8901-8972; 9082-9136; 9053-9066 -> 0.01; 4.28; 4.13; 4.15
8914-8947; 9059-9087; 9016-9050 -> -0.01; 4.25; 4.25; 4.19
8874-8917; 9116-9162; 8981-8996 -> 0.02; 4.35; 4.18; 4.13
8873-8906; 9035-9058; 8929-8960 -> 0.02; 4.37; 4.25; 4.25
